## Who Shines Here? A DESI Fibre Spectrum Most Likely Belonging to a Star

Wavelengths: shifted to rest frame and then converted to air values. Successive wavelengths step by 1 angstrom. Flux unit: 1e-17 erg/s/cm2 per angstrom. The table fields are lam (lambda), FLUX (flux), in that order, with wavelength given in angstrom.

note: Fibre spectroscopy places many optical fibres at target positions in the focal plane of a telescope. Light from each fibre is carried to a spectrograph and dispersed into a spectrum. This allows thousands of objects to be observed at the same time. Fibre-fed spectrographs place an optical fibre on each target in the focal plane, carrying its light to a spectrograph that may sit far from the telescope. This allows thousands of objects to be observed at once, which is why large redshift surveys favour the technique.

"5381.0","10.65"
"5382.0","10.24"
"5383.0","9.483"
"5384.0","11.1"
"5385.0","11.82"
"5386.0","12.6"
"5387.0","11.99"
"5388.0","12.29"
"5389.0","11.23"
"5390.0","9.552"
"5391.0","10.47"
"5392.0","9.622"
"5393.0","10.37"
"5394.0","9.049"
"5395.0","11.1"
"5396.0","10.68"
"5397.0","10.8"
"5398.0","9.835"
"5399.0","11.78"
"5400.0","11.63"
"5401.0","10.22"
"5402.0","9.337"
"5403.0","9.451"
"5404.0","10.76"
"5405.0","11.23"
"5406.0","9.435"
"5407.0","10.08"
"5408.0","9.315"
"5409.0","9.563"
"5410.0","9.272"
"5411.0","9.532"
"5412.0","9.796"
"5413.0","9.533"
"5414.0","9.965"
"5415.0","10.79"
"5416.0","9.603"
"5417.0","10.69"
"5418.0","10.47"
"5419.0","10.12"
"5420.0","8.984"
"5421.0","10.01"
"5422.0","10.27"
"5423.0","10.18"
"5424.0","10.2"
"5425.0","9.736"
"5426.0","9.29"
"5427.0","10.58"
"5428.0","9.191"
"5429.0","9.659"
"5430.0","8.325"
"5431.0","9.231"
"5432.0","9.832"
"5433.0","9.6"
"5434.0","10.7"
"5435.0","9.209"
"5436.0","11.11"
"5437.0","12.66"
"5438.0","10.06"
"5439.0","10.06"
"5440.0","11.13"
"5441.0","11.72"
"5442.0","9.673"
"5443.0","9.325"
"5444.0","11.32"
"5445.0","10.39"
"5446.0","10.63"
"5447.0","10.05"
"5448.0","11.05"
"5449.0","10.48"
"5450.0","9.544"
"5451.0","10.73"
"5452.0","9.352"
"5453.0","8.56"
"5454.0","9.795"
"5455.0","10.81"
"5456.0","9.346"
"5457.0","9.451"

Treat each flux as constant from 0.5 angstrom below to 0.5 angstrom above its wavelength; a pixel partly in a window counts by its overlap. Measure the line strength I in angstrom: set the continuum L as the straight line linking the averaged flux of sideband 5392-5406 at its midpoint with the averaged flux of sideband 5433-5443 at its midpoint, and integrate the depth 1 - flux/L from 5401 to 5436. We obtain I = 2.2 angstrom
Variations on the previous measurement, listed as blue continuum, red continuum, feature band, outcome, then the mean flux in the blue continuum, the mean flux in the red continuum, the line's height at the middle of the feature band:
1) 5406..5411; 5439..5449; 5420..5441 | 0.2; 9.54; 10.6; 10.2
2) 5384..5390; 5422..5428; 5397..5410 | 0.9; 11.7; 9.95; 10.9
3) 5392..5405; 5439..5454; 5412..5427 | 0.5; 10.4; 10.3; 10.3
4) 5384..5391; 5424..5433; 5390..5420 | 1.4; 11.5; 9.53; 10.6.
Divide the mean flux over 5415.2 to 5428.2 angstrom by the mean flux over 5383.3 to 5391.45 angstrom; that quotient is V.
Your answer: 0.9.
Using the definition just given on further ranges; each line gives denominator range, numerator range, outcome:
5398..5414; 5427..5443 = 1.01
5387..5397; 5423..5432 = 0.91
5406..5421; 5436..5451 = 1.08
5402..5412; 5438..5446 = 1.07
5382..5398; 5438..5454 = 0.95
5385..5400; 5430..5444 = 0.95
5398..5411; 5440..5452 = 1.03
